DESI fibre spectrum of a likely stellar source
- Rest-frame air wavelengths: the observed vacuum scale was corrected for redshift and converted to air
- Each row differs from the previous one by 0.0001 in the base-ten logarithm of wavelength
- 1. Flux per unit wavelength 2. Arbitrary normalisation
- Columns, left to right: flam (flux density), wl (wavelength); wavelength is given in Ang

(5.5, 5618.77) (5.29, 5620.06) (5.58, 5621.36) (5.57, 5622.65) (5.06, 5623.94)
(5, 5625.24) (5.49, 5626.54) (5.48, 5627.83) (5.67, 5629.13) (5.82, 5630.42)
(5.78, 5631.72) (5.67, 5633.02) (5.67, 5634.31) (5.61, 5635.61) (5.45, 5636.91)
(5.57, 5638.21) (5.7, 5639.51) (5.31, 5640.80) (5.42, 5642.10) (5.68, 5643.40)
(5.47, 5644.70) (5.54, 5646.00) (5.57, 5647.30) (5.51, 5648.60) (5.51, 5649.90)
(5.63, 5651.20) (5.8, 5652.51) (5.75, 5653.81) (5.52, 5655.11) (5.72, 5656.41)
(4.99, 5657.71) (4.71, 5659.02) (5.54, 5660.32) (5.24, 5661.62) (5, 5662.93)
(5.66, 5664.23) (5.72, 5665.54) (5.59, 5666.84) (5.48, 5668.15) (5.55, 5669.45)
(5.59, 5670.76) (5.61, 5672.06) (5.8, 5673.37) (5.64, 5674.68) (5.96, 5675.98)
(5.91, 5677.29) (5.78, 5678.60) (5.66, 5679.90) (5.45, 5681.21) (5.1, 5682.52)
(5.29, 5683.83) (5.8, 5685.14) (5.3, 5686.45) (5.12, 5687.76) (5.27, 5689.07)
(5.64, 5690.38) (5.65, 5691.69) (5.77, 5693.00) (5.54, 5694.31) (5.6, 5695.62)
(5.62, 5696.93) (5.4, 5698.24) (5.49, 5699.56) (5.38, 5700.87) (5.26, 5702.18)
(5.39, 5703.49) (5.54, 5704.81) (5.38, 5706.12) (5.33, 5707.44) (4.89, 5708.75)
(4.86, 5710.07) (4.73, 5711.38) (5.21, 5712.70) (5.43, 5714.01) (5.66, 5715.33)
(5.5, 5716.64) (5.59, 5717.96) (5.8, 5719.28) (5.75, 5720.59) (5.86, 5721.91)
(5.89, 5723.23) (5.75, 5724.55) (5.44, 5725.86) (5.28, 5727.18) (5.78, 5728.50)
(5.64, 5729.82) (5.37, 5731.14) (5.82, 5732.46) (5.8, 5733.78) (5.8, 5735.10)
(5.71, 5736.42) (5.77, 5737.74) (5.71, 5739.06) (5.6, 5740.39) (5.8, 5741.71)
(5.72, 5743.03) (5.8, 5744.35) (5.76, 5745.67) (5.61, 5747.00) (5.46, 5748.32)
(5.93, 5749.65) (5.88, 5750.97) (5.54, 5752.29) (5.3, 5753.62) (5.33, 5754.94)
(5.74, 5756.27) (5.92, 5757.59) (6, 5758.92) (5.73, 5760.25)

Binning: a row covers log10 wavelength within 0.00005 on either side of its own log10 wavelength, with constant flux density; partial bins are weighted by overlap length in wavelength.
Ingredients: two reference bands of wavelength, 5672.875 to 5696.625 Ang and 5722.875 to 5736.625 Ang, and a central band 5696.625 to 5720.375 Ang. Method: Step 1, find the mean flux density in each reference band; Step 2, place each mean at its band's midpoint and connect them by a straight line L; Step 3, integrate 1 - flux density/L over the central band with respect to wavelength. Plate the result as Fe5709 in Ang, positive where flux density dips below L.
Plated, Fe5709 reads 1.1 Ang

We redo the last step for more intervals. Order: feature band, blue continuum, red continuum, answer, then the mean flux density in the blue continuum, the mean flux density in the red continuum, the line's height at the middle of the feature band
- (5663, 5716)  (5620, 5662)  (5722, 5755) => 1.1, 5.5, 5.67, 5.58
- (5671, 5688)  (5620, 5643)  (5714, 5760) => 0.0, 5.52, 5.68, 5.59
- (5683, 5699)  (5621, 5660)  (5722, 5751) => 0.3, 5.51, 5.7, 5.61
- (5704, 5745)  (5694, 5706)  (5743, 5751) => 0.3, 5.46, 5.73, 5.6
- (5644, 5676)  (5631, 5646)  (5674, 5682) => 0.8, 5.57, 5.72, 5.66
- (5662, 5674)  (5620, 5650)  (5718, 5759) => 0.1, 5.52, 5.69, 5.58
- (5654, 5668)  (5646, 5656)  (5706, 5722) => 0.5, 5.61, 5.37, 5.57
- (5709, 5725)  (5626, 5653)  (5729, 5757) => 0.5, 5.59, 5.67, 5.65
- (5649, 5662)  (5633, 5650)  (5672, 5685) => 0.3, 5.55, 5.63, 5.58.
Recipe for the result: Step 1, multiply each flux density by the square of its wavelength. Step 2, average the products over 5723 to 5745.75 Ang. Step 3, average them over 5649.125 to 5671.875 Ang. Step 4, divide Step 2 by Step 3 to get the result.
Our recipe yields 1.07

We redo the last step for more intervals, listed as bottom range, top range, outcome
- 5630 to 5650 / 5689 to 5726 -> 1.00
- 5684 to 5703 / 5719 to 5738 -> 1.05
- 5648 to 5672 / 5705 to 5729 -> 1.02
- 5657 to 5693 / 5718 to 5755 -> 1.06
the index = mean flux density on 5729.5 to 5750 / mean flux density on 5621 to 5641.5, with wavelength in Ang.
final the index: 1.0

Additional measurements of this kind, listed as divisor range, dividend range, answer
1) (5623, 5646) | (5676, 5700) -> 1.00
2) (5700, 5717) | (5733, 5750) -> 1.09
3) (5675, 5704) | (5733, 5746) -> 1.04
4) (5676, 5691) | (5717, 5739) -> 1.03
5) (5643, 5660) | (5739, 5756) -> 1.03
